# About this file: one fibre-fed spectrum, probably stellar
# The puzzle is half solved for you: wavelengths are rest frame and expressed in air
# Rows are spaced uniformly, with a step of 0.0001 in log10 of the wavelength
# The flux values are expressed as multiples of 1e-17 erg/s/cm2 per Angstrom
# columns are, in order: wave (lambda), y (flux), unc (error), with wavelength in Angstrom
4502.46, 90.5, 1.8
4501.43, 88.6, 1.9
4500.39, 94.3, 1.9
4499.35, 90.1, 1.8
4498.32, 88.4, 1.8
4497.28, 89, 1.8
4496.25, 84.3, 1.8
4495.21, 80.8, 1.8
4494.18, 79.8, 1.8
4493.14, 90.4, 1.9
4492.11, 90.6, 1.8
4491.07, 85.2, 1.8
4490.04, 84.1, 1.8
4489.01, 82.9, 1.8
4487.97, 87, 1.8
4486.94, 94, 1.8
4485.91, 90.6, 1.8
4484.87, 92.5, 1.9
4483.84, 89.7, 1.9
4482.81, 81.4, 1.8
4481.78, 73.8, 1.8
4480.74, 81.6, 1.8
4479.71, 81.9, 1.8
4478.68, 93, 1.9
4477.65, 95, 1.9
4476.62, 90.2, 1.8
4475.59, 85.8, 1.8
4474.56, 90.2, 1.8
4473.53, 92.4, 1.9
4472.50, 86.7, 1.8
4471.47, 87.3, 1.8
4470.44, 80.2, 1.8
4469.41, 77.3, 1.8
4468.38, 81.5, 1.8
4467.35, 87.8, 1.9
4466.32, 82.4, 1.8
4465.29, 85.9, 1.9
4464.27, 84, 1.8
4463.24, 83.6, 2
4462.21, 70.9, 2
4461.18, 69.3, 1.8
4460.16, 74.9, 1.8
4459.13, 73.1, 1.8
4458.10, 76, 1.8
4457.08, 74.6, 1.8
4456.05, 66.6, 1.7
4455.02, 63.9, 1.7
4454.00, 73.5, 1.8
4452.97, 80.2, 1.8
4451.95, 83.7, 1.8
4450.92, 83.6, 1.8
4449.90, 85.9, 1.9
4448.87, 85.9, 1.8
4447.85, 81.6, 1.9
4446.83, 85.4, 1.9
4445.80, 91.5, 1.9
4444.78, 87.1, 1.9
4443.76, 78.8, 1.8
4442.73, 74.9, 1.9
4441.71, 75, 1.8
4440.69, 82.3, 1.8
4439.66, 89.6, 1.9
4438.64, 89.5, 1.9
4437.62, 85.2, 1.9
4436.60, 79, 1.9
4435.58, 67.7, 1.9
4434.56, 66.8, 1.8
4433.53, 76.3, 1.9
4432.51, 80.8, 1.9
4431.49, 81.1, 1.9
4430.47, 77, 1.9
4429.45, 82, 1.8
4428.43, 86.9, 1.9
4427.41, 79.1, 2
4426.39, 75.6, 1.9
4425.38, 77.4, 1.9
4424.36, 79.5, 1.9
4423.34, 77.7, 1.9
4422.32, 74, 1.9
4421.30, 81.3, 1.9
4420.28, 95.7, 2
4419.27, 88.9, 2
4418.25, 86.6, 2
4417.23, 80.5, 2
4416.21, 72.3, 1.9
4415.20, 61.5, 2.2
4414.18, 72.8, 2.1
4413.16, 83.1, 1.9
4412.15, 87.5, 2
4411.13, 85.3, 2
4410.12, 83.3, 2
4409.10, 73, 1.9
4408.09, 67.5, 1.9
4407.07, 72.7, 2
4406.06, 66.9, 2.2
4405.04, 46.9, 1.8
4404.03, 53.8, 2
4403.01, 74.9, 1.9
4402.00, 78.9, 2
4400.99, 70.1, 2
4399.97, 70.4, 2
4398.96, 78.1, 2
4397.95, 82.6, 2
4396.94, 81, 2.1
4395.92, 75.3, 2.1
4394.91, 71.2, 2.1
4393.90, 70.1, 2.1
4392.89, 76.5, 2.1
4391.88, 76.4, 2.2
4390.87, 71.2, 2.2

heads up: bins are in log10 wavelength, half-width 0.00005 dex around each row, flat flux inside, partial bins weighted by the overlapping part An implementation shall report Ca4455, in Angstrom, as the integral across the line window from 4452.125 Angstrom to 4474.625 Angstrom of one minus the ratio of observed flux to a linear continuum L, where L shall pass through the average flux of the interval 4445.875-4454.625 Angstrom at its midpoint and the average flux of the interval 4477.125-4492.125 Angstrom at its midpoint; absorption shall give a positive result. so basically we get 1.40 Angstrom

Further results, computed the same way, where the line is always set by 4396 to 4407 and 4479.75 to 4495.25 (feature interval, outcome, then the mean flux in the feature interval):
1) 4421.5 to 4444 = -0.8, 78.9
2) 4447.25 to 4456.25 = 0.1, 78.8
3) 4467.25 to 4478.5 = -0.5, 86.9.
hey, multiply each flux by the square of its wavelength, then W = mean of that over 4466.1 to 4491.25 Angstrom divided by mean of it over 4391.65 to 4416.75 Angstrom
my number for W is 1.22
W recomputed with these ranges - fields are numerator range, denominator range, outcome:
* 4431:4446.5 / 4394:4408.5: 1.16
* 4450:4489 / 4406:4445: 1.06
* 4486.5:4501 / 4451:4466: 1.16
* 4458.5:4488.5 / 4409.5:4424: 1.07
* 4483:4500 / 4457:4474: 1.10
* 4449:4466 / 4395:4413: 1.07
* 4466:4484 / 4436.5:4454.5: 1.04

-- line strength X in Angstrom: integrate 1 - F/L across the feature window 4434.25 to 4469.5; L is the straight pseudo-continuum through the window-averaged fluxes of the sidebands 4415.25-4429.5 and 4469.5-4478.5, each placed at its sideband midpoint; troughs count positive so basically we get 2.2 Angstrom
